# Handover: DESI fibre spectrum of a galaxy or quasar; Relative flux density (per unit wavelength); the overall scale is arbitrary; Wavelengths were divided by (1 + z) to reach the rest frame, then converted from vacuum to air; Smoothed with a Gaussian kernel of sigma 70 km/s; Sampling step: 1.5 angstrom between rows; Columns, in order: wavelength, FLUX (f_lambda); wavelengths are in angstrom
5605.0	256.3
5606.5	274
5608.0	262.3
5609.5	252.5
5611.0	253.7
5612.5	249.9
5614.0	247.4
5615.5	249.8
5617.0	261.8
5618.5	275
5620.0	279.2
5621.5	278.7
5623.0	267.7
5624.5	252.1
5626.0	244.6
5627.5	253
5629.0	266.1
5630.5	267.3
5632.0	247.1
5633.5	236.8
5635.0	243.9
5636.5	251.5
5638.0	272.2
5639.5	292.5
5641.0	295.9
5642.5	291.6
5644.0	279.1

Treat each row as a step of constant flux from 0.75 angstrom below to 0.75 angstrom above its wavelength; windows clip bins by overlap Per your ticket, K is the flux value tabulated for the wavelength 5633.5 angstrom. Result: 236.8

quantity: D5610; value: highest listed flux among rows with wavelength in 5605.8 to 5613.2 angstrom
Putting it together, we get 274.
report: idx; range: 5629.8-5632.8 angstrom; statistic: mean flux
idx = 257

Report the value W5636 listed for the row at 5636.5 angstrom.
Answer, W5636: 251.5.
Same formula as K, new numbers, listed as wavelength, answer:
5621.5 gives 278.7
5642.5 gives 291.6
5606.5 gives 274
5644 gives 279.1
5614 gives 247.4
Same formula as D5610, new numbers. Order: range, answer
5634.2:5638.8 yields 272.2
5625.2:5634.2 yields 267.3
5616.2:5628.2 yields 279.2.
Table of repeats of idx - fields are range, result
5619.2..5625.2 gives 270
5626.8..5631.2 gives 262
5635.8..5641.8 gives 278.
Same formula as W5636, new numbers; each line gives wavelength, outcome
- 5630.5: 267.3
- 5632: 247.1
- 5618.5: 275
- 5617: 261.8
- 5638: 272.2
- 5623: 267.7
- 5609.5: 252.5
